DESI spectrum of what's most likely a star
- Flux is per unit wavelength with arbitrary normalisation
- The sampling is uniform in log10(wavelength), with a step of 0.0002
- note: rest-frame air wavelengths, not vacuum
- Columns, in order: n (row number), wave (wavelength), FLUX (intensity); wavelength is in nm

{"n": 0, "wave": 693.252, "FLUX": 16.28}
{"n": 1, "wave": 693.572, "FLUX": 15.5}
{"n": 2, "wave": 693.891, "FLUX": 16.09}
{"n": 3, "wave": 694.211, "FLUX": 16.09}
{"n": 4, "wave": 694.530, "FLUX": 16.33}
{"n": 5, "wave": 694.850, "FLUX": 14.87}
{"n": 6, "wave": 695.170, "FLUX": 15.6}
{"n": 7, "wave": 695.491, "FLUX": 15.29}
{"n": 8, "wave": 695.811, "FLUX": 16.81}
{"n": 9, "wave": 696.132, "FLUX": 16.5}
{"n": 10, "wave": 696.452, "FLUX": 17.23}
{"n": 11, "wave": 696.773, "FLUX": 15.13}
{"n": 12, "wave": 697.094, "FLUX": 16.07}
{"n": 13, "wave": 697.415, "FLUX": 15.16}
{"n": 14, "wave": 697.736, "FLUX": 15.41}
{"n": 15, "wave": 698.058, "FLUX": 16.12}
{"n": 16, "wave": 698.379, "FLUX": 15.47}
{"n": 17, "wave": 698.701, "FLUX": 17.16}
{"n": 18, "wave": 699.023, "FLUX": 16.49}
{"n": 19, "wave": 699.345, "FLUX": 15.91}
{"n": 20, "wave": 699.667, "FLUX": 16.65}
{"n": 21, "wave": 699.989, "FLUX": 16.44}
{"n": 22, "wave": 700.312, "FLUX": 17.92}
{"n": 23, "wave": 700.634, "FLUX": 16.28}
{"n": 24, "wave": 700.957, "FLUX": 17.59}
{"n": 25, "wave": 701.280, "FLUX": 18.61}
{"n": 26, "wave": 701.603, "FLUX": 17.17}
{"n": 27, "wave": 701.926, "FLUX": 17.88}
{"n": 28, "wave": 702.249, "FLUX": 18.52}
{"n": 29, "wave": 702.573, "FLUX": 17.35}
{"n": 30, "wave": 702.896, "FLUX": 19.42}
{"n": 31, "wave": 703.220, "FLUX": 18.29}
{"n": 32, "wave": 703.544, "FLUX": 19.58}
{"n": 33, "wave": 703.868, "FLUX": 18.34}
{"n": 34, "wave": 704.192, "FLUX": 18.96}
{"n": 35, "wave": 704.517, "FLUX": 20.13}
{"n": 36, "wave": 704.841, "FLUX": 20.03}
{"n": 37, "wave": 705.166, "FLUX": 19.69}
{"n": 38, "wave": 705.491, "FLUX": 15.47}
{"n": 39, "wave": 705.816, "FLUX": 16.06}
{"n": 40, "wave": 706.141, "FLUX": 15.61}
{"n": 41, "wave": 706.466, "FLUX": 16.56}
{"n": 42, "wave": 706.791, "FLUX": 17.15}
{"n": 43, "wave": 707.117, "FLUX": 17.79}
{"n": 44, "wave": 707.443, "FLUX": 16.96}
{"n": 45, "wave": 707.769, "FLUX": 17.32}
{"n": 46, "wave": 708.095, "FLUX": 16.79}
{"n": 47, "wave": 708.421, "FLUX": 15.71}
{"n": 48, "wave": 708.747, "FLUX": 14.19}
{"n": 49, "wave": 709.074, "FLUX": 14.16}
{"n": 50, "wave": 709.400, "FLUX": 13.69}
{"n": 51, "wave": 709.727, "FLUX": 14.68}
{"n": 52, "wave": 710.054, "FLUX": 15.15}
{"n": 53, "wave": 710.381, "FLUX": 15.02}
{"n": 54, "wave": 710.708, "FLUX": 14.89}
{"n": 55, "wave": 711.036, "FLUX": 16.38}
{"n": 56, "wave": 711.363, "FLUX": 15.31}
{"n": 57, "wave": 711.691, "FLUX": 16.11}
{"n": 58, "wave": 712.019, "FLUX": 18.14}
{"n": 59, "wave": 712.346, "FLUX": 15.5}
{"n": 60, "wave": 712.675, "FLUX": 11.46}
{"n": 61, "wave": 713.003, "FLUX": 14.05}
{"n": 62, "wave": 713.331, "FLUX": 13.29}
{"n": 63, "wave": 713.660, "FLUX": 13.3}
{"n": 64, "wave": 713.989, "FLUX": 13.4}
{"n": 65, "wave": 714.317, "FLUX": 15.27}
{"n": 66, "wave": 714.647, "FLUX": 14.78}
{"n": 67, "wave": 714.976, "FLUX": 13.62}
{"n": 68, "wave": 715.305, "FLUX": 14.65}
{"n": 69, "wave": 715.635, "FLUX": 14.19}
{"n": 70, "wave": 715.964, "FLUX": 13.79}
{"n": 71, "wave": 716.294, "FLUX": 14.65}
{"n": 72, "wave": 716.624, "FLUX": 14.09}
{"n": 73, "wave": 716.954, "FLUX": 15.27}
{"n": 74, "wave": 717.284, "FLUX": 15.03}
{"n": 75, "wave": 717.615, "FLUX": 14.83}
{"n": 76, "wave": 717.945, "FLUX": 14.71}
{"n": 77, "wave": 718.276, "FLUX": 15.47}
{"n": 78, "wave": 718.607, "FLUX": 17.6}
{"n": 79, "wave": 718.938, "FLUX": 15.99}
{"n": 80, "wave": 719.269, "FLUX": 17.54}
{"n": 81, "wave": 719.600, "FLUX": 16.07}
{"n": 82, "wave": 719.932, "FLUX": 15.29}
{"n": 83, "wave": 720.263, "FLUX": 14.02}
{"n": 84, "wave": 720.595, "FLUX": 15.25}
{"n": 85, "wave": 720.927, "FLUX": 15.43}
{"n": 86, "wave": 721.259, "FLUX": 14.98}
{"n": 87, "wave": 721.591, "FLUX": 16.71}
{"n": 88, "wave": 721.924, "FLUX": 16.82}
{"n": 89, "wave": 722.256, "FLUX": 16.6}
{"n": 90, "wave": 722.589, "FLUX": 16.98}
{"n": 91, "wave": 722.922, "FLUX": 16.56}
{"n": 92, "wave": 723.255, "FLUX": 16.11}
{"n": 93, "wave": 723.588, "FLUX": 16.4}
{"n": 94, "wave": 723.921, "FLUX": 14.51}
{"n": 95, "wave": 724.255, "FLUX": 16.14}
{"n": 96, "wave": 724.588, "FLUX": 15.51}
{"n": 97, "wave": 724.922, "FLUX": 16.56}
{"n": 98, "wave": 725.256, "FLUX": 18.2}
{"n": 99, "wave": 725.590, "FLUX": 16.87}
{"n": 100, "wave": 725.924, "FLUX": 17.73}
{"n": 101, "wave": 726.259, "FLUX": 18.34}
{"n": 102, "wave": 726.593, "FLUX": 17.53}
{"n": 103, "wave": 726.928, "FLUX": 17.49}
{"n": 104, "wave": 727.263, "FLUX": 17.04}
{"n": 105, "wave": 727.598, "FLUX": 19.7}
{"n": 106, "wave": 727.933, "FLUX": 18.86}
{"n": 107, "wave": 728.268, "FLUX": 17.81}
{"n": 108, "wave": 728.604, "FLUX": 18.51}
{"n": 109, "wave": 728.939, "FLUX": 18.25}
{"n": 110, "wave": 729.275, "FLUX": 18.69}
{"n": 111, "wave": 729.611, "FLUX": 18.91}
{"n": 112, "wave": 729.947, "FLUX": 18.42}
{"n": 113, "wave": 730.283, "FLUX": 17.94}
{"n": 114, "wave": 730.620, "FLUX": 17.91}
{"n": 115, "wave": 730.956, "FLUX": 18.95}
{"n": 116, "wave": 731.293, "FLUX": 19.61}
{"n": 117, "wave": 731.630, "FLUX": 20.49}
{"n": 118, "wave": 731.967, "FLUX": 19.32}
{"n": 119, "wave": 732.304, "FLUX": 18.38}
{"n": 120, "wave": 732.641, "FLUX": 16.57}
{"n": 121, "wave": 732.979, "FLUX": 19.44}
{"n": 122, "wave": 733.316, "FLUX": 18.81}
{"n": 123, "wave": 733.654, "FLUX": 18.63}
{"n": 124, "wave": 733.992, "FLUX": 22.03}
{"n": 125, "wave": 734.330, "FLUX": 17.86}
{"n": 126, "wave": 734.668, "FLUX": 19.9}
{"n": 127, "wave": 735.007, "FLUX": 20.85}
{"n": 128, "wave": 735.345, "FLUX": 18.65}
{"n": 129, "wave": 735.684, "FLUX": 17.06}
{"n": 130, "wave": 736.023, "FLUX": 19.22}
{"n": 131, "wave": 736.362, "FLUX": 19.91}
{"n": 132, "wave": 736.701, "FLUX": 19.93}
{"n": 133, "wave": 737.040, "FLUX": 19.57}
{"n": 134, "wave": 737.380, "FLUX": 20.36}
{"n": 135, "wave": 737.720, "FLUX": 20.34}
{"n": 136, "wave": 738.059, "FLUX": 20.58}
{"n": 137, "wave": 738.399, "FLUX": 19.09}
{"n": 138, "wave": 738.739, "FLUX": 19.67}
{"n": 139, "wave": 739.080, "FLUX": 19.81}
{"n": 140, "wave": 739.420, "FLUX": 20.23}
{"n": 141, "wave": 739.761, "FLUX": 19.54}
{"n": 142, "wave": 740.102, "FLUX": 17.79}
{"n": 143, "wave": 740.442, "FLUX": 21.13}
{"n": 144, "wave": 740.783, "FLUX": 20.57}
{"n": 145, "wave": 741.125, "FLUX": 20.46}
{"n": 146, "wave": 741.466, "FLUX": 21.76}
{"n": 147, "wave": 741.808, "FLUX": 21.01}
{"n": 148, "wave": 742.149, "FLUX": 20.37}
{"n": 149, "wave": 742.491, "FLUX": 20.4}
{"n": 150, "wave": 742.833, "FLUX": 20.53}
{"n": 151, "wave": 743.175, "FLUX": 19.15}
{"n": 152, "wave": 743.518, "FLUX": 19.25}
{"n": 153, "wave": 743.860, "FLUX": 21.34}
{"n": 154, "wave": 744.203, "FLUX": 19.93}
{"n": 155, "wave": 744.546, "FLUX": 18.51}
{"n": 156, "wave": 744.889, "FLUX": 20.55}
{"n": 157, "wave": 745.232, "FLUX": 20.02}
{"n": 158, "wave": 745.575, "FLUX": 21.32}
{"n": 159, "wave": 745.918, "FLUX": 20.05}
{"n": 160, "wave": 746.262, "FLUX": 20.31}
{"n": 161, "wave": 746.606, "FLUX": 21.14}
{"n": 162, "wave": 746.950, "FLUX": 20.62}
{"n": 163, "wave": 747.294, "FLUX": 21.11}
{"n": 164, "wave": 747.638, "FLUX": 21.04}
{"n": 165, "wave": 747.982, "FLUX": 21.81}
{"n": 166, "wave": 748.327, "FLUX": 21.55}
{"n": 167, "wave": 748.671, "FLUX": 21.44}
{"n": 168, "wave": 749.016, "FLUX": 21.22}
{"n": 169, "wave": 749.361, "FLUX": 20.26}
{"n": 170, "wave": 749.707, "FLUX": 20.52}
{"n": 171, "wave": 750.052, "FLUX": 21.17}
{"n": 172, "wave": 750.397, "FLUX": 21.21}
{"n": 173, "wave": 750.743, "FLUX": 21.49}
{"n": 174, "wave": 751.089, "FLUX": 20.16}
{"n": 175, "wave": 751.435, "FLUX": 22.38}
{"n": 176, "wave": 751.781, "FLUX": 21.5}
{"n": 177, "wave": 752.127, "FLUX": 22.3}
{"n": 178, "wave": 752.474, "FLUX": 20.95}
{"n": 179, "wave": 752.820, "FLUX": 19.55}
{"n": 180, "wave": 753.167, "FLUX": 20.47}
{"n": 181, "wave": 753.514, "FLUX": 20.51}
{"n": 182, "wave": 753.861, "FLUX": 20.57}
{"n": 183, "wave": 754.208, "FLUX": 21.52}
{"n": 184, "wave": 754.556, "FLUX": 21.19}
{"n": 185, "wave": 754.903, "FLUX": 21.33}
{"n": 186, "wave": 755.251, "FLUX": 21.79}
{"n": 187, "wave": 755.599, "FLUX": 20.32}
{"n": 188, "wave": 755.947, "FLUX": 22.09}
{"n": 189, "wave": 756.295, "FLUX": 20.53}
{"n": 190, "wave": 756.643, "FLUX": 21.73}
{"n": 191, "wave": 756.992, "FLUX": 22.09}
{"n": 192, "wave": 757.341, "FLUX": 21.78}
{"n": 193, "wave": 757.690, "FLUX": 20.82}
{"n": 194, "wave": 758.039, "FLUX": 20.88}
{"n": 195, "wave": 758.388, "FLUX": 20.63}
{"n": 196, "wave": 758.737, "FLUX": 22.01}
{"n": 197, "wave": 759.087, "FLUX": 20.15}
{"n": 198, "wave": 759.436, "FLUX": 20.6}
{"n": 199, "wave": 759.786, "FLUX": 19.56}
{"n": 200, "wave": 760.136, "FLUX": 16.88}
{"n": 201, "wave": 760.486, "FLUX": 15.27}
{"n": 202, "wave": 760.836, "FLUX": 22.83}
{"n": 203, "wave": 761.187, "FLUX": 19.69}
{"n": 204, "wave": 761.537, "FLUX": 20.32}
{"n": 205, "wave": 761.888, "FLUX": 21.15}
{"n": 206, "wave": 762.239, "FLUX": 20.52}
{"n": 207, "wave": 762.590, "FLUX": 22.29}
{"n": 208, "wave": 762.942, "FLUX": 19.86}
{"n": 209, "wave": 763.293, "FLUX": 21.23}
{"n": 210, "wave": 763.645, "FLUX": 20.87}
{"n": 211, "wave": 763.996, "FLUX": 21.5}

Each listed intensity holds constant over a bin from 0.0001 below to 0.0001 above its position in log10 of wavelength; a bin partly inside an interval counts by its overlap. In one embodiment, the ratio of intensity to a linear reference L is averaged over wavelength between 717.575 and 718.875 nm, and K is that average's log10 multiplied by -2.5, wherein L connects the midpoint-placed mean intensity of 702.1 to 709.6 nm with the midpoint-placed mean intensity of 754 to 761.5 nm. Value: 0.15 mag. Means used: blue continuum 17.3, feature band 15.8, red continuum 20.6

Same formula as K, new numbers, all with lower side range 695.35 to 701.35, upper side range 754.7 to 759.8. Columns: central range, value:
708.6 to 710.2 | 0.20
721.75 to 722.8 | 0.10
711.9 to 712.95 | 0.18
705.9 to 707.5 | 0.02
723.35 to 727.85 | 0.09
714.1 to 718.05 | 0.22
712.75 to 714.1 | 0.30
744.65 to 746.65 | -0.01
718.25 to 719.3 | 0.08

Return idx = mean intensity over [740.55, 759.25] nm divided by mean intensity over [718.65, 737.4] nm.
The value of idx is 1.17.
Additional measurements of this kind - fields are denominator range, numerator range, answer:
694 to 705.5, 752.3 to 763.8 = 1.21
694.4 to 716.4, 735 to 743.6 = 1.23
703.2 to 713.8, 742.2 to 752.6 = 1.28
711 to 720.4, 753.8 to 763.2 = 1.38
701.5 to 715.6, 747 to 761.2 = 1.29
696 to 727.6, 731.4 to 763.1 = 1.26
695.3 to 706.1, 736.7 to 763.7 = 1.20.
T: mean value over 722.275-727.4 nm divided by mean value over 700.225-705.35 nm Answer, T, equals 0.91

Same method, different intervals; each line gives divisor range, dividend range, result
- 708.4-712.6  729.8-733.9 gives 1.23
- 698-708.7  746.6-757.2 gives 1.21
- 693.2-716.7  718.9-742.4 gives 1.14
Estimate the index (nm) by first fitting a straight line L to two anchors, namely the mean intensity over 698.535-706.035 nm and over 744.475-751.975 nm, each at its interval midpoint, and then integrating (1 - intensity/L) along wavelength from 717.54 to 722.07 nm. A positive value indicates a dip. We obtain 0.77 nm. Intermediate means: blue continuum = 17.8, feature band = 15.8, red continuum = 20.9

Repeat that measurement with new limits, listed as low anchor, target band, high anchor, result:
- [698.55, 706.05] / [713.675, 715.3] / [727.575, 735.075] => 0.361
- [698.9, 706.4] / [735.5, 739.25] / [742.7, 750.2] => 0.076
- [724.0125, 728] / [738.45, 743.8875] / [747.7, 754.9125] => -0.143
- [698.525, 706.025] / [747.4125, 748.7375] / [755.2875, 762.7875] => -0.092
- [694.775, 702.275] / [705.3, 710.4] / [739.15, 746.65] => 0.432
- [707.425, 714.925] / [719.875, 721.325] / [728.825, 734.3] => 0.156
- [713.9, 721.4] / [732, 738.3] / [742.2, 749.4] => -0.293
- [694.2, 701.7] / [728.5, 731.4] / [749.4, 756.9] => 0.083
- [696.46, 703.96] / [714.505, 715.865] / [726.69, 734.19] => 0.274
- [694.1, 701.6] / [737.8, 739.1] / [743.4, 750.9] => 0.009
